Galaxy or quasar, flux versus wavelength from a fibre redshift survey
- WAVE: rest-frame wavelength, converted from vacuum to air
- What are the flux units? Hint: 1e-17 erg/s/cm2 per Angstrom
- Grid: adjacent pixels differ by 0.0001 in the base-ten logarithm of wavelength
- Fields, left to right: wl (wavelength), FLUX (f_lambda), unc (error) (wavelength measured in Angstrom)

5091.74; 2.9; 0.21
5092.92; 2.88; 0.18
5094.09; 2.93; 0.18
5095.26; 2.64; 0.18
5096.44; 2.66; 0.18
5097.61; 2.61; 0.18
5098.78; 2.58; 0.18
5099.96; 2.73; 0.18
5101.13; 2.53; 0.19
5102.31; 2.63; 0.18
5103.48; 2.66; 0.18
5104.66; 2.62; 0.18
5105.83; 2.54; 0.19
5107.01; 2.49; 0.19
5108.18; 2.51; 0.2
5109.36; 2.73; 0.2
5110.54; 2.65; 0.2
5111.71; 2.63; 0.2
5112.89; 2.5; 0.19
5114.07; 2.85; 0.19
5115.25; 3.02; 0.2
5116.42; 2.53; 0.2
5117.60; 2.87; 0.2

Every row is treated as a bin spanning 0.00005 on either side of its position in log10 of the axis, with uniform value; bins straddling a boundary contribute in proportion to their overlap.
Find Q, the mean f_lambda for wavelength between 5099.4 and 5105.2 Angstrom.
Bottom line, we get 2.63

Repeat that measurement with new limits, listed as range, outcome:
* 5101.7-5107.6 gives 2.59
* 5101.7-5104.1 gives 2.64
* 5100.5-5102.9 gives 2.59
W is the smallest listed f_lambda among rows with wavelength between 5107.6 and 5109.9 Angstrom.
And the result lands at 2.51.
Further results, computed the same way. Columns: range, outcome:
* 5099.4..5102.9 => 2.53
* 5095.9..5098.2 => 2.61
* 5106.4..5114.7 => 2.49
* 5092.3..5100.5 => 2.58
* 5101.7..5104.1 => 2.63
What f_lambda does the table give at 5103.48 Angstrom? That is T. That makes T 2.66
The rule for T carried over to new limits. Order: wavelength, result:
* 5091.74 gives 2.9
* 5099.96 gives 2.73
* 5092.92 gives 2.88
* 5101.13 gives 2.53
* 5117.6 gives 2.87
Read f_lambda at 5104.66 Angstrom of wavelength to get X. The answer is 2.62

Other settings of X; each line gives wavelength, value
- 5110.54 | 2.65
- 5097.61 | 2.61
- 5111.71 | 2.63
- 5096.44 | 2.66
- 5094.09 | 2.93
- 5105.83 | 2.54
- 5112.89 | 2.5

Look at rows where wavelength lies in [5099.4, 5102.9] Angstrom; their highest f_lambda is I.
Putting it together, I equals 2.73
